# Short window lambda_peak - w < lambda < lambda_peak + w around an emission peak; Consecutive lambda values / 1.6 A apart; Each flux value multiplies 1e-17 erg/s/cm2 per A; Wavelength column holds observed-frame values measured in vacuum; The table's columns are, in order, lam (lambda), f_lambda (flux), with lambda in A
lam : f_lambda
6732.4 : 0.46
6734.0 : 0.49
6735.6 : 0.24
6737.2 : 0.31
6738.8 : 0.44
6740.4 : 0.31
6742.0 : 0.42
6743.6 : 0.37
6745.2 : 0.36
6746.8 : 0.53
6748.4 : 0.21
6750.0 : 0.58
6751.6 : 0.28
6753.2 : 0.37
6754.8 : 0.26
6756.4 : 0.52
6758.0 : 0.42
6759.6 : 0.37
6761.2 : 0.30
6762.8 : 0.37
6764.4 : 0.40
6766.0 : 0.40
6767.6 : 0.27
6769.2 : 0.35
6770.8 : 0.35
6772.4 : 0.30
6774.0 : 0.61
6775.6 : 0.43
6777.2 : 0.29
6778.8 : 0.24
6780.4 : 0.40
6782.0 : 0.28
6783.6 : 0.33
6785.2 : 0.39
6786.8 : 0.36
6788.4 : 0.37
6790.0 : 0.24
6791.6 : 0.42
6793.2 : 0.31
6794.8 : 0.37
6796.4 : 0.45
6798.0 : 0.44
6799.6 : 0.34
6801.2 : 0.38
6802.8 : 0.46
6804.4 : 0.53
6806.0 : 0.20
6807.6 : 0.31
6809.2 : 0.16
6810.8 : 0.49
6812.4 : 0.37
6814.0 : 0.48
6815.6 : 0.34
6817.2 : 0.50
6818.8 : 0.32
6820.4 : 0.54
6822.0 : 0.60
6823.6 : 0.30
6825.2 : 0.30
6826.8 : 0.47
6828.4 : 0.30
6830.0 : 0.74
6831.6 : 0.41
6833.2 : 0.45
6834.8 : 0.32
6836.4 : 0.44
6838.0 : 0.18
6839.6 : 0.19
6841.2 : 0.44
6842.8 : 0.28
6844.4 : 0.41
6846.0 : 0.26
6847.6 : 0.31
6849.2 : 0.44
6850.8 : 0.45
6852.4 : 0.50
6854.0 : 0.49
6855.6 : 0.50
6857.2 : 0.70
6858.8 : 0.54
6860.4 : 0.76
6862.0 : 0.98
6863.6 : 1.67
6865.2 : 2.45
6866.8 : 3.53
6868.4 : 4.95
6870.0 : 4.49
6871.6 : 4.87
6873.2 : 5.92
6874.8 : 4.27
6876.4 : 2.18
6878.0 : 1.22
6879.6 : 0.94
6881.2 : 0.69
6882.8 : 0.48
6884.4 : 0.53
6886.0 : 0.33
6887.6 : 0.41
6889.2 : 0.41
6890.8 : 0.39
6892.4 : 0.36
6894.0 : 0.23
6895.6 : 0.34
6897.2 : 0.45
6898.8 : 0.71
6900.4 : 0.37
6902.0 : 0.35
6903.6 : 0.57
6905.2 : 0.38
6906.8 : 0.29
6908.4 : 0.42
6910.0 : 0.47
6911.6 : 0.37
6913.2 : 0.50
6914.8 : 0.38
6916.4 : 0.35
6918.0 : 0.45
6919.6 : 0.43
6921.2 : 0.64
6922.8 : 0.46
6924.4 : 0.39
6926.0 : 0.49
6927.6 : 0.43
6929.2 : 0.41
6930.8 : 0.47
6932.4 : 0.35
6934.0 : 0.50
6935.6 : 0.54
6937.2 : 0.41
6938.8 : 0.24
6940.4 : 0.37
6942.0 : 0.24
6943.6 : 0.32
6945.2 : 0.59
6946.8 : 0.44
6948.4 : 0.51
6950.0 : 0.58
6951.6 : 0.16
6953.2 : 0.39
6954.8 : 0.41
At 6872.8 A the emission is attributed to [O II] 3727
